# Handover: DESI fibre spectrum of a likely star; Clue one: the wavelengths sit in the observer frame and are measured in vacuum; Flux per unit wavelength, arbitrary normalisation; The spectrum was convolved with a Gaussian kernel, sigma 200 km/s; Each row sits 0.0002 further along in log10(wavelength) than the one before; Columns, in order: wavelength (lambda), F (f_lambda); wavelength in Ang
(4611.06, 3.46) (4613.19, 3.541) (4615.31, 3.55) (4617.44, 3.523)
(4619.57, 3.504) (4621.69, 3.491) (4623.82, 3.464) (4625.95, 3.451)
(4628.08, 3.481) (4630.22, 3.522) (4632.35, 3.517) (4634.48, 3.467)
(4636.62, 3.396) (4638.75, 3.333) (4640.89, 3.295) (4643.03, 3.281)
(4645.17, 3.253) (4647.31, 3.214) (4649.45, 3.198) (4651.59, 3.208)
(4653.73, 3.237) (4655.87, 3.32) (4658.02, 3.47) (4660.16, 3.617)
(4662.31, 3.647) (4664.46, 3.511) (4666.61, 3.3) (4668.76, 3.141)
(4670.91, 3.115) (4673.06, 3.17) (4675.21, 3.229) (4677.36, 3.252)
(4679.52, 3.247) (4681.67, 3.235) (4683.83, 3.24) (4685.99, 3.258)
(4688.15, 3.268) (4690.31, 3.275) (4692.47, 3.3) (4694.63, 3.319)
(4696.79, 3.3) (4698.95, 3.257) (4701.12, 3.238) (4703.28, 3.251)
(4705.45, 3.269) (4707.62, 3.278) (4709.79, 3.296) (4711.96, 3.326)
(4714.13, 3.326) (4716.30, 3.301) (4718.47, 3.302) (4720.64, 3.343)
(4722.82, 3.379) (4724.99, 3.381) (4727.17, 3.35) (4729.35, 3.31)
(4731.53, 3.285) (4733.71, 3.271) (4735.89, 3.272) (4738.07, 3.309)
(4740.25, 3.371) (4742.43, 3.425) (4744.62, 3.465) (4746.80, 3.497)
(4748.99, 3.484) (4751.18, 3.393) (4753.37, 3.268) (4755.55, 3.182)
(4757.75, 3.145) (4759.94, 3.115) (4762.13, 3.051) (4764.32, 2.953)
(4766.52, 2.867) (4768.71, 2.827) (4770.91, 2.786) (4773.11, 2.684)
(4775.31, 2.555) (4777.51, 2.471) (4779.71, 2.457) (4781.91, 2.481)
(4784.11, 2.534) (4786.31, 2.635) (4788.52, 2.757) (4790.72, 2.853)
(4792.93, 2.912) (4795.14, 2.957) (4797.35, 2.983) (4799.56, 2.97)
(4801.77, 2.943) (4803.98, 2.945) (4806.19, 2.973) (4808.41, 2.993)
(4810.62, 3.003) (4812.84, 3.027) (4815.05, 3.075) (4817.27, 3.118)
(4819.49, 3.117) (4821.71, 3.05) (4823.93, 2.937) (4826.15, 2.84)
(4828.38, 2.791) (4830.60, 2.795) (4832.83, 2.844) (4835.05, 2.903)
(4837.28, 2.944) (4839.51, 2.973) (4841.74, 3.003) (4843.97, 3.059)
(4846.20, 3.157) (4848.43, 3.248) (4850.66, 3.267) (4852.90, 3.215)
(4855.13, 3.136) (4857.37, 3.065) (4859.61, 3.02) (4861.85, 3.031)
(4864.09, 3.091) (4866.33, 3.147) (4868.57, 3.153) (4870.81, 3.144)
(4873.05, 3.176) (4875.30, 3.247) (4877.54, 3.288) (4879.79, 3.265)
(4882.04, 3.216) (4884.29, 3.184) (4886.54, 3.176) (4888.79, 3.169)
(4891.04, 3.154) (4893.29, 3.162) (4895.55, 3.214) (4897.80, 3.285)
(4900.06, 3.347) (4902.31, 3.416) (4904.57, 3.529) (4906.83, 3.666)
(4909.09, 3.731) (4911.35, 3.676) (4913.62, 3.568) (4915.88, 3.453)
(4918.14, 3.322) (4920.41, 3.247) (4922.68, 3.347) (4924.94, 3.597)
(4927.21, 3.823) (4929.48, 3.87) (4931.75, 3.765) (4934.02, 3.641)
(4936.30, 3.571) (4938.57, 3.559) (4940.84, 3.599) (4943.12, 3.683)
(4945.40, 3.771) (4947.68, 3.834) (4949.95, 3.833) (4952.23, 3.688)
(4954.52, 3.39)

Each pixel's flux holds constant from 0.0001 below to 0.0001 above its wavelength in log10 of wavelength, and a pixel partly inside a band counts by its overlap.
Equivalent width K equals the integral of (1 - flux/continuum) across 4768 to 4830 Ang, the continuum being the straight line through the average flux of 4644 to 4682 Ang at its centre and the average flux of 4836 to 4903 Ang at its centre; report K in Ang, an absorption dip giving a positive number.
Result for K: 7.0 Ang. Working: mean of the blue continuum 3.3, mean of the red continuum 3.16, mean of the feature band 2.85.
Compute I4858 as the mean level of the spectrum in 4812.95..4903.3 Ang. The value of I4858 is 3.11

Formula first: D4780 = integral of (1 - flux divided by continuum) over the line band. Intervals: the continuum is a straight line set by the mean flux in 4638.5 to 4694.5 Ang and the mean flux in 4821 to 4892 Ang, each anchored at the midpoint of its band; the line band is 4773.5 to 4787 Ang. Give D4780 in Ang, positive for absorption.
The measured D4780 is 2.7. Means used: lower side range 3.29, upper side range 3.08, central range 2.53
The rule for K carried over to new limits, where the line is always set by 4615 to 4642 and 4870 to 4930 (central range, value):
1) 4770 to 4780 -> 2.4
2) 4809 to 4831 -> 2.7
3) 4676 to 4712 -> 1.8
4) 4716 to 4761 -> 1.3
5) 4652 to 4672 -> 0.5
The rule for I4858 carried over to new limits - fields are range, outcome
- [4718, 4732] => 3.34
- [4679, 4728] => 3.29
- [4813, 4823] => 3.08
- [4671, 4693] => 3.24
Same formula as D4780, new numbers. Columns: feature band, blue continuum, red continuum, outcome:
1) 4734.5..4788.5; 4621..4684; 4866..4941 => 5.85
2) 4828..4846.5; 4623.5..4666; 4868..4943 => 2.57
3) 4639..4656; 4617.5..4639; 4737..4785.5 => 0.77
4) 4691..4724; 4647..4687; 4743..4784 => -1.43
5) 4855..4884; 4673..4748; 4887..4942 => 2.45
